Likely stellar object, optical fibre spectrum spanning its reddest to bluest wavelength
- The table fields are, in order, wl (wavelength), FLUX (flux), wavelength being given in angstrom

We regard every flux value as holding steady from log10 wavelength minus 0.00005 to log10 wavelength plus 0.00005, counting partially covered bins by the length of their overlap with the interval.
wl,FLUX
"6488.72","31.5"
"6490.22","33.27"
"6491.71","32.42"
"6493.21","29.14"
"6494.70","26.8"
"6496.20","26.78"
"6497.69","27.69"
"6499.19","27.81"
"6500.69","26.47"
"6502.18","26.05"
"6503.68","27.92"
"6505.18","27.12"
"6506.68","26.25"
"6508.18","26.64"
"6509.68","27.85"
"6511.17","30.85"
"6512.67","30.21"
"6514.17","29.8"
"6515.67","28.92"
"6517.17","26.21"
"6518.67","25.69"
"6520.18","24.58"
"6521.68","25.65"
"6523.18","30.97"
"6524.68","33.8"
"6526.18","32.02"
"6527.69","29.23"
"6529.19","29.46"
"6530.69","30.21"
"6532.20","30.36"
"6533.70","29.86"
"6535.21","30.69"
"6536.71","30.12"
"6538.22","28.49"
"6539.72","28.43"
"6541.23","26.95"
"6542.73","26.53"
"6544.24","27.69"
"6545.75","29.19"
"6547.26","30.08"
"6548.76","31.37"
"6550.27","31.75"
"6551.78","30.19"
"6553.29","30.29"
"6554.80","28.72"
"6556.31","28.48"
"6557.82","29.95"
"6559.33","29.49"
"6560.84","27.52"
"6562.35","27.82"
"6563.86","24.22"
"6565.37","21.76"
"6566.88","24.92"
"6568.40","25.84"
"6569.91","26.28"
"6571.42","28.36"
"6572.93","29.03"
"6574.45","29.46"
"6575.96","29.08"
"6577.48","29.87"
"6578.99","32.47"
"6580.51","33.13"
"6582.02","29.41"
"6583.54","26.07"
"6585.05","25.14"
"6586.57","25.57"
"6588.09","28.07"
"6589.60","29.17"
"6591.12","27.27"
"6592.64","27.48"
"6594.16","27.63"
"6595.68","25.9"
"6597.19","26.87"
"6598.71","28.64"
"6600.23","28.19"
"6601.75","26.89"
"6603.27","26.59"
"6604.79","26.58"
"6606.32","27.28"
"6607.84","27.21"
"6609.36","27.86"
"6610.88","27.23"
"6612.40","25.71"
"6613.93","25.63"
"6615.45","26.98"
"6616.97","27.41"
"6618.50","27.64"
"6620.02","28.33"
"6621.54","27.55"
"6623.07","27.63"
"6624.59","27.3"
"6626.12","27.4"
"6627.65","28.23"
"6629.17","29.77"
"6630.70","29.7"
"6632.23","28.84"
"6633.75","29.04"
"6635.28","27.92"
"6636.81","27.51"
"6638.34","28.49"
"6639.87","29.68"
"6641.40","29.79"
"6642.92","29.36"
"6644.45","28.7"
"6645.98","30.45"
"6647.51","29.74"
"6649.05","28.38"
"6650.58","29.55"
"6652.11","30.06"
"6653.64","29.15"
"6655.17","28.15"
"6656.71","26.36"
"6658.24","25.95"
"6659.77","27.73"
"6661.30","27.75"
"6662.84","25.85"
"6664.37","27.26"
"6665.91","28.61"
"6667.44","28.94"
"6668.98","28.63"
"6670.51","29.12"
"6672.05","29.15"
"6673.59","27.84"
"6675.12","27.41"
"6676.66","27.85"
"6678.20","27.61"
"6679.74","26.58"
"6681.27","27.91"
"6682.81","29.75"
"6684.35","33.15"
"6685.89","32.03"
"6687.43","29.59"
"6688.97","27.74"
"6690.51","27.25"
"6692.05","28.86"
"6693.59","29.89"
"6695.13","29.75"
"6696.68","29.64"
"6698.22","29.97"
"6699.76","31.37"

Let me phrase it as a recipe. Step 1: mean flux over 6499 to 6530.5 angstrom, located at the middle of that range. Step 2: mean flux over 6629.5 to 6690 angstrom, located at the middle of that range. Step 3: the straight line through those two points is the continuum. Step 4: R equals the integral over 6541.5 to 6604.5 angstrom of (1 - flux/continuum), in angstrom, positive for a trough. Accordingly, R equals 0.8 angstrom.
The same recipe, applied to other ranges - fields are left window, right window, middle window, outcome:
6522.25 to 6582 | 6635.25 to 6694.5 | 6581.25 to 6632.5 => 2.5 angstrom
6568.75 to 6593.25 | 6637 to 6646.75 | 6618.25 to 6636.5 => 0.5 angstrom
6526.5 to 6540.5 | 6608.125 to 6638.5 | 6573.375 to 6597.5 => 0.2 angstrom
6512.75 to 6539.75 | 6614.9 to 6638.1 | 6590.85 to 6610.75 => 0.8 angstrom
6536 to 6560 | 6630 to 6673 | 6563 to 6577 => 1.2 angstrom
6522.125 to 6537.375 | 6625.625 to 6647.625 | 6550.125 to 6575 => 1.9 angstrom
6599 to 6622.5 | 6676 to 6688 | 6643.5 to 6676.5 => 0.4 angstrom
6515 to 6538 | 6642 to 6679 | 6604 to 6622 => 0.9 angstrom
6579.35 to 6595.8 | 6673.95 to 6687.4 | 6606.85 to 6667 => 0.8 angstrom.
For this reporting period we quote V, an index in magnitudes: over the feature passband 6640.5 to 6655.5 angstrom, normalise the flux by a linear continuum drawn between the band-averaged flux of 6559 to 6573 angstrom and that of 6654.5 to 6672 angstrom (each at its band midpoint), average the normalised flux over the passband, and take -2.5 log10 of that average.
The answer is -0.07 mag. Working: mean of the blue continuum 26.3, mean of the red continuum 27.7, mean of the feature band 29.4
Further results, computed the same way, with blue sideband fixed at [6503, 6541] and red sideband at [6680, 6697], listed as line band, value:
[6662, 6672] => 0.05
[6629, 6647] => 0.01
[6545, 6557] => -0.04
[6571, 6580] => -0.03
